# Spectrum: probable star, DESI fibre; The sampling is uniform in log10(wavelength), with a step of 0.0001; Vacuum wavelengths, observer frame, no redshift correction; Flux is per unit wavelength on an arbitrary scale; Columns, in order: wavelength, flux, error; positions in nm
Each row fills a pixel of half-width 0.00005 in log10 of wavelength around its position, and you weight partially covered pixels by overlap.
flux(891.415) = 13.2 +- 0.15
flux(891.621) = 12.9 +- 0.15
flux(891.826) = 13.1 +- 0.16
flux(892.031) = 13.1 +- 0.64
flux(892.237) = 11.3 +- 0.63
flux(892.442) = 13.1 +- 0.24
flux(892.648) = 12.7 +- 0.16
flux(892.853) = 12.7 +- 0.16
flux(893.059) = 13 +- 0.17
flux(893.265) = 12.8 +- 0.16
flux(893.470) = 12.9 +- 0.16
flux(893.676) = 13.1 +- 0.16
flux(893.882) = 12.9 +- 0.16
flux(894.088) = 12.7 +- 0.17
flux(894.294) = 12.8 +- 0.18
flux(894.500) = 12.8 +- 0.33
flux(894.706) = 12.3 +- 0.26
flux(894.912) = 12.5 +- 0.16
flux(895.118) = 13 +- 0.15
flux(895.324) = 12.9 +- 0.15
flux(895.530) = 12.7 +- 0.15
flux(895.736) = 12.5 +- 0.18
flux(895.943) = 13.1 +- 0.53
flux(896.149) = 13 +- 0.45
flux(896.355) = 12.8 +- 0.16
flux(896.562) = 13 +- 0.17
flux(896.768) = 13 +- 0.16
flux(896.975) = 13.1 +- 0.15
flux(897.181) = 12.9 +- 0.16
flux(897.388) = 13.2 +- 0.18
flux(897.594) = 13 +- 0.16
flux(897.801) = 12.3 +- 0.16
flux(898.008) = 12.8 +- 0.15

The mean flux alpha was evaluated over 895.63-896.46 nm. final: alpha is 12.8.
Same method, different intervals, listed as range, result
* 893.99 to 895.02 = 12.6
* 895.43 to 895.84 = 12.6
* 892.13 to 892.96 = 12.4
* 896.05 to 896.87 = 13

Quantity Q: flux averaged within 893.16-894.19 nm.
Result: 12.9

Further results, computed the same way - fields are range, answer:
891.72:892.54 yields 12.7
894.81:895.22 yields 12.8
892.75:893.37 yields 12.8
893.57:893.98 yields 13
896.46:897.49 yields 13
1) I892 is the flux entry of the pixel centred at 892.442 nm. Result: 13.1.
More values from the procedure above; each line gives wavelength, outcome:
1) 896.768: 13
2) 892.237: 11.3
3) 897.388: 13.2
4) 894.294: 12.8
